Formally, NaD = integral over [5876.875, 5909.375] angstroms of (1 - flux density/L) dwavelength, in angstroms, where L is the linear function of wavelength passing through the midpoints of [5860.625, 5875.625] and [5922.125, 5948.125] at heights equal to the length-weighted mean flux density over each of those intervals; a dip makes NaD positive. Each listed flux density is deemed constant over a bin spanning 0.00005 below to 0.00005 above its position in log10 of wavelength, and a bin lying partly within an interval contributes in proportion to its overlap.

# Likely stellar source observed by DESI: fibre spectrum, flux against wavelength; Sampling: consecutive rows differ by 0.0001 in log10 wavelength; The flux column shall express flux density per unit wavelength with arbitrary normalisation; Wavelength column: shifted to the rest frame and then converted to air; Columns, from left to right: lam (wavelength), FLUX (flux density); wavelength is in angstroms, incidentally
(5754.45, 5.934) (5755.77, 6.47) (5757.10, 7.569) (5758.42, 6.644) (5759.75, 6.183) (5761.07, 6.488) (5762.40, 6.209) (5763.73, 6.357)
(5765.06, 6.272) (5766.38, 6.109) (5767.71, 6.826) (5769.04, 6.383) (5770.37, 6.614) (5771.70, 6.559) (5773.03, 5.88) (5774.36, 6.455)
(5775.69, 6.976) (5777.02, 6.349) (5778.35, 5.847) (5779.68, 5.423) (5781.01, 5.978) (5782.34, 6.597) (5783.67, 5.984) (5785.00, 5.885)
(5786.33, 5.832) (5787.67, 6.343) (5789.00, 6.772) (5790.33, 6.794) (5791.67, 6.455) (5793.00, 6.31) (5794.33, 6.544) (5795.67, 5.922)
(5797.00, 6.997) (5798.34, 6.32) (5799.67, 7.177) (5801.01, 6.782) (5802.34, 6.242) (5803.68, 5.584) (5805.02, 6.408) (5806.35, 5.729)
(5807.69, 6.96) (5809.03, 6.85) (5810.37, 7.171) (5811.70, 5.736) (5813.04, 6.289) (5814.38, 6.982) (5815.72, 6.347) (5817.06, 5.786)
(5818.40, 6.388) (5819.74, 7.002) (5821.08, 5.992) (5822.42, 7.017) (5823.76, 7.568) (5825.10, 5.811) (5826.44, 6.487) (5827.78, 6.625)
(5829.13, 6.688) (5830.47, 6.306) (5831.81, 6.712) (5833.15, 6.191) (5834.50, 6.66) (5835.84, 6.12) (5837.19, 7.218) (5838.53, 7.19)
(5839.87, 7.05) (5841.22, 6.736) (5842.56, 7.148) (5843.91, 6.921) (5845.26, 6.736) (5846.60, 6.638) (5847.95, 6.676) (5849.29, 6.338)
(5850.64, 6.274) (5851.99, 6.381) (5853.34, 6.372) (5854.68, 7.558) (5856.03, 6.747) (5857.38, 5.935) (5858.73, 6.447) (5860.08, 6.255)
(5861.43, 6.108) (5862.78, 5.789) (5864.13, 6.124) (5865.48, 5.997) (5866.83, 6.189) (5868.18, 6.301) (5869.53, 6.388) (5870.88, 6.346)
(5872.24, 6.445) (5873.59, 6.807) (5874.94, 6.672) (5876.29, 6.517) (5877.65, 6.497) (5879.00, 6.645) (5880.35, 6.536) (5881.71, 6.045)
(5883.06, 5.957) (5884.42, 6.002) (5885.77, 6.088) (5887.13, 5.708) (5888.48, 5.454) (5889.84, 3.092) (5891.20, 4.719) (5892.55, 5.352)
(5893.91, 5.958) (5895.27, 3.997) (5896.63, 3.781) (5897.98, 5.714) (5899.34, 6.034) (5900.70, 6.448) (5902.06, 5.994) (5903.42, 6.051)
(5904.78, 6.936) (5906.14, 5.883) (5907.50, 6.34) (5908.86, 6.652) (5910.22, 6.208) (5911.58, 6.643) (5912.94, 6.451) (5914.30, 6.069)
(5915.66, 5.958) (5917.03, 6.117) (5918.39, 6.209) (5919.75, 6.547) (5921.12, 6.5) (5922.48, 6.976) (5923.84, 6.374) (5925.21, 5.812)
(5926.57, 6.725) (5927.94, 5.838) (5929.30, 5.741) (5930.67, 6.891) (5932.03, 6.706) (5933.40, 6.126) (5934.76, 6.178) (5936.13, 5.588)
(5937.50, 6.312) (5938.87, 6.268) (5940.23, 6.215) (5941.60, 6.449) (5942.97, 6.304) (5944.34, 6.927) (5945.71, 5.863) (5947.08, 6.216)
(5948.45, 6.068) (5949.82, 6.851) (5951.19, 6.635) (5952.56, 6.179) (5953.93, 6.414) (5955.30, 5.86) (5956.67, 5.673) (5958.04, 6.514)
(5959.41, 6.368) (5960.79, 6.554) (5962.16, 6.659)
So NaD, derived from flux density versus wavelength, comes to 2.8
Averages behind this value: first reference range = 6.29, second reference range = 6.28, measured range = 5.74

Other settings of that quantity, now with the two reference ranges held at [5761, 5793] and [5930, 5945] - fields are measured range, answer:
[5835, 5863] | -1.27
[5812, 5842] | -1.28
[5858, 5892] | 1.59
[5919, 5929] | -0.02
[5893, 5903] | 1.44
